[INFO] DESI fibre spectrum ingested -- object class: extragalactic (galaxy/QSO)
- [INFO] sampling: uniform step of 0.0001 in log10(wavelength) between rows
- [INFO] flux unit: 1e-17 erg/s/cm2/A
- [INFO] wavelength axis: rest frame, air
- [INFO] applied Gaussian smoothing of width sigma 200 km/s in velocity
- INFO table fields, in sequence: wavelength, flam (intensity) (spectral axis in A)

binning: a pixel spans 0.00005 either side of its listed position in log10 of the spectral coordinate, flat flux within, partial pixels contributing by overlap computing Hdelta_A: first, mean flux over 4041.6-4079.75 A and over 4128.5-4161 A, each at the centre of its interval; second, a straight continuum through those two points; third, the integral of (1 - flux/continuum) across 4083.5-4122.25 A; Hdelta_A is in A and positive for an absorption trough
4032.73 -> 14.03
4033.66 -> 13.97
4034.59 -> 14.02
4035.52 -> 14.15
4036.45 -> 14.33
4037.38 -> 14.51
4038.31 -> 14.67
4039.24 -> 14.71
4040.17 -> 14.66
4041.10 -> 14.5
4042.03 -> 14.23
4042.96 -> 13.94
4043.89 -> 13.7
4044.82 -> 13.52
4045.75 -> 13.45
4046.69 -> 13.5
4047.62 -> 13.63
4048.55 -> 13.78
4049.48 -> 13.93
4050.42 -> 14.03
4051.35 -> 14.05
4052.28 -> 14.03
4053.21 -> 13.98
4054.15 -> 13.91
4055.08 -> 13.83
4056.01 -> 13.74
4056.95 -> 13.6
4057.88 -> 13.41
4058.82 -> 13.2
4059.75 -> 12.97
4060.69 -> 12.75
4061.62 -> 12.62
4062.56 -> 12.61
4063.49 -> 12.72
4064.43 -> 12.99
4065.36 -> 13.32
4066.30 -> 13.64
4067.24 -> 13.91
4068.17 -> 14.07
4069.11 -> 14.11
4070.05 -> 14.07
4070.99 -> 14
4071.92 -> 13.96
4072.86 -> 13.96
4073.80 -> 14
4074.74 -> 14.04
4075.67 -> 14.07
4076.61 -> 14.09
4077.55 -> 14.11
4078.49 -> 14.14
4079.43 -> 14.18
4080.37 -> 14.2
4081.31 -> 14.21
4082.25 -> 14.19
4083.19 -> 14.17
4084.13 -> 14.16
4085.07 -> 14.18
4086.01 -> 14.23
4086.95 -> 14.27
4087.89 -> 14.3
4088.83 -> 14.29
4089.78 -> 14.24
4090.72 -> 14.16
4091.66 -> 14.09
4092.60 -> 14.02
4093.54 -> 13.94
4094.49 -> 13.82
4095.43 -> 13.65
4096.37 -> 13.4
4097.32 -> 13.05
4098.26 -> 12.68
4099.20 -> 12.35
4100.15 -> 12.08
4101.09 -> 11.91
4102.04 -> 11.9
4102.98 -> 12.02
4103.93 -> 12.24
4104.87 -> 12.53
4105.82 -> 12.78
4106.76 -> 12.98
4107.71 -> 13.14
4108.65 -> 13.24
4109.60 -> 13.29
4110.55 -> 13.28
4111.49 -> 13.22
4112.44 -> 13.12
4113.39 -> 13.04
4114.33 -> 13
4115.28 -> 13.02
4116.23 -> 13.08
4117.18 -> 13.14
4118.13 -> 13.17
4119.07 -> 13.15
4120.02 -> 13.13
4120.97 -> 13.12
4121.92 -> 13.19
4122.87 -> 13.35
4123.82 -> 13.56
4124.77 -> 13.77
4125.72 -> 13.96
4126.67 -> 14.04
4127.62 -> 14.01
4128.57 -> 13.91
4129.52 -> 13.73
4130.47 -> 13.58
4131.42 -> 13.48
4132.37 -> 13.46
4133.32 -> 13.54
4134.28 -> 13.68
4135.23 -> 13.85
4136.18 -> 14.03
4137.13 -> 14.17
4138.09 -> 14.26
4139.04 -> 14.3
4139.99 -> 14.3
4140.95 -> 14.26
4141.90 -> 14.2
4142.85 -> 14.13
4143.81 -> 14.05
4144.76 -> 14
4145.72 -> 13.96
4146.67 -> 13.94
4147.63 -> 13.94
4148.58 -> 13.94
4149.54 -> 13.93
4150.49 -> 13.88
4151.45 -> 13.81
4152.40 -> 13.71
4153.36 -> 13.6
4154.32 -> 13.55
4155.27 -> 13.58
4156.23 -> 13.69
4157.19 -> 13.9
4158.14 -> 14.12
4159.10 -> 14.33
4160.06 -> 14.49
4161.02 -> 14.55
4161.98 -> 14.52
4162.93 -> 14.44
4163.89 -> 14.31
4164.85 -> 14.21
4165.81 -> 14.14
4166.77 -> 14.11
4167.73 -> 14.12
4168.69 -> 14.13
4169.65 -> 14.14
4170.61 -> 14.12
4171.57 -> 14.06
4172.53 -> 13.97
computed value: 1.6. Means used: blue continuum 13.7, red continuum 13.9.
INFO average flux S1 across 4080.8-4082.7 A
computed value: 14.2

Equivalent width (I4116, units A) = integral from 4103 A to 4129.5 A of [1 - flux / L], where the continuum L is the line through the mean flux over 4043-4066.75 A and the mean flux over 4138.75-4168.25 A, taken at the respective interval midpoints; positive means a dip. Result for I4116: 1.2 A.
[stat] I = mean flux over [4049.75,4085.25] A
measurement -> 13.8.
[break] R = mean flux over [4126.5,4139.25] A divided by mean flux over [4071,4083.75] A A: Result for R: 1.0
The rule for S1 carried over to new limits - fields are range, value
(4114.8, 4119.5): 13.1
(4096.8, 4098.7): 12.9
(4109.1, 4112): 13.2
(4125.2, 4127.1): 14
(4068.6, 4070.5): 14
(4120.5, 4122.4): 13.1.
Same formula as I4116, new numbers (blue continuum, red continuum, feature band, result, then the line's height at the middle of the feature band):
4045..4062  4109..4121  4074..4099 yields -1.2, 13.3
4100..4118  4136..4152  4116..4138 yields -0.2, 13.5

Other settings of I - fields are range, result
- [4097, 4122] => 12.8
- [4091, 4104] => 13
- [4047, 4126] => 13.5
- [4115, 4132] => 13.5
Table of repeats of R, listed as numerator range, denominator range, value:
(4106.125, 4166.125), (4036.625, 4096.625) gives 0.99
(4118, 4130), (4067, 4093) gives 0.96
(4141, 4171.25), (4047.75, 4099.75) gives 1.02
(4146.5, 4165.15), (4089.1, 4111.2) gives 1.07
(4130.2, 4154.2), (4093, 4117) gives 1.08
